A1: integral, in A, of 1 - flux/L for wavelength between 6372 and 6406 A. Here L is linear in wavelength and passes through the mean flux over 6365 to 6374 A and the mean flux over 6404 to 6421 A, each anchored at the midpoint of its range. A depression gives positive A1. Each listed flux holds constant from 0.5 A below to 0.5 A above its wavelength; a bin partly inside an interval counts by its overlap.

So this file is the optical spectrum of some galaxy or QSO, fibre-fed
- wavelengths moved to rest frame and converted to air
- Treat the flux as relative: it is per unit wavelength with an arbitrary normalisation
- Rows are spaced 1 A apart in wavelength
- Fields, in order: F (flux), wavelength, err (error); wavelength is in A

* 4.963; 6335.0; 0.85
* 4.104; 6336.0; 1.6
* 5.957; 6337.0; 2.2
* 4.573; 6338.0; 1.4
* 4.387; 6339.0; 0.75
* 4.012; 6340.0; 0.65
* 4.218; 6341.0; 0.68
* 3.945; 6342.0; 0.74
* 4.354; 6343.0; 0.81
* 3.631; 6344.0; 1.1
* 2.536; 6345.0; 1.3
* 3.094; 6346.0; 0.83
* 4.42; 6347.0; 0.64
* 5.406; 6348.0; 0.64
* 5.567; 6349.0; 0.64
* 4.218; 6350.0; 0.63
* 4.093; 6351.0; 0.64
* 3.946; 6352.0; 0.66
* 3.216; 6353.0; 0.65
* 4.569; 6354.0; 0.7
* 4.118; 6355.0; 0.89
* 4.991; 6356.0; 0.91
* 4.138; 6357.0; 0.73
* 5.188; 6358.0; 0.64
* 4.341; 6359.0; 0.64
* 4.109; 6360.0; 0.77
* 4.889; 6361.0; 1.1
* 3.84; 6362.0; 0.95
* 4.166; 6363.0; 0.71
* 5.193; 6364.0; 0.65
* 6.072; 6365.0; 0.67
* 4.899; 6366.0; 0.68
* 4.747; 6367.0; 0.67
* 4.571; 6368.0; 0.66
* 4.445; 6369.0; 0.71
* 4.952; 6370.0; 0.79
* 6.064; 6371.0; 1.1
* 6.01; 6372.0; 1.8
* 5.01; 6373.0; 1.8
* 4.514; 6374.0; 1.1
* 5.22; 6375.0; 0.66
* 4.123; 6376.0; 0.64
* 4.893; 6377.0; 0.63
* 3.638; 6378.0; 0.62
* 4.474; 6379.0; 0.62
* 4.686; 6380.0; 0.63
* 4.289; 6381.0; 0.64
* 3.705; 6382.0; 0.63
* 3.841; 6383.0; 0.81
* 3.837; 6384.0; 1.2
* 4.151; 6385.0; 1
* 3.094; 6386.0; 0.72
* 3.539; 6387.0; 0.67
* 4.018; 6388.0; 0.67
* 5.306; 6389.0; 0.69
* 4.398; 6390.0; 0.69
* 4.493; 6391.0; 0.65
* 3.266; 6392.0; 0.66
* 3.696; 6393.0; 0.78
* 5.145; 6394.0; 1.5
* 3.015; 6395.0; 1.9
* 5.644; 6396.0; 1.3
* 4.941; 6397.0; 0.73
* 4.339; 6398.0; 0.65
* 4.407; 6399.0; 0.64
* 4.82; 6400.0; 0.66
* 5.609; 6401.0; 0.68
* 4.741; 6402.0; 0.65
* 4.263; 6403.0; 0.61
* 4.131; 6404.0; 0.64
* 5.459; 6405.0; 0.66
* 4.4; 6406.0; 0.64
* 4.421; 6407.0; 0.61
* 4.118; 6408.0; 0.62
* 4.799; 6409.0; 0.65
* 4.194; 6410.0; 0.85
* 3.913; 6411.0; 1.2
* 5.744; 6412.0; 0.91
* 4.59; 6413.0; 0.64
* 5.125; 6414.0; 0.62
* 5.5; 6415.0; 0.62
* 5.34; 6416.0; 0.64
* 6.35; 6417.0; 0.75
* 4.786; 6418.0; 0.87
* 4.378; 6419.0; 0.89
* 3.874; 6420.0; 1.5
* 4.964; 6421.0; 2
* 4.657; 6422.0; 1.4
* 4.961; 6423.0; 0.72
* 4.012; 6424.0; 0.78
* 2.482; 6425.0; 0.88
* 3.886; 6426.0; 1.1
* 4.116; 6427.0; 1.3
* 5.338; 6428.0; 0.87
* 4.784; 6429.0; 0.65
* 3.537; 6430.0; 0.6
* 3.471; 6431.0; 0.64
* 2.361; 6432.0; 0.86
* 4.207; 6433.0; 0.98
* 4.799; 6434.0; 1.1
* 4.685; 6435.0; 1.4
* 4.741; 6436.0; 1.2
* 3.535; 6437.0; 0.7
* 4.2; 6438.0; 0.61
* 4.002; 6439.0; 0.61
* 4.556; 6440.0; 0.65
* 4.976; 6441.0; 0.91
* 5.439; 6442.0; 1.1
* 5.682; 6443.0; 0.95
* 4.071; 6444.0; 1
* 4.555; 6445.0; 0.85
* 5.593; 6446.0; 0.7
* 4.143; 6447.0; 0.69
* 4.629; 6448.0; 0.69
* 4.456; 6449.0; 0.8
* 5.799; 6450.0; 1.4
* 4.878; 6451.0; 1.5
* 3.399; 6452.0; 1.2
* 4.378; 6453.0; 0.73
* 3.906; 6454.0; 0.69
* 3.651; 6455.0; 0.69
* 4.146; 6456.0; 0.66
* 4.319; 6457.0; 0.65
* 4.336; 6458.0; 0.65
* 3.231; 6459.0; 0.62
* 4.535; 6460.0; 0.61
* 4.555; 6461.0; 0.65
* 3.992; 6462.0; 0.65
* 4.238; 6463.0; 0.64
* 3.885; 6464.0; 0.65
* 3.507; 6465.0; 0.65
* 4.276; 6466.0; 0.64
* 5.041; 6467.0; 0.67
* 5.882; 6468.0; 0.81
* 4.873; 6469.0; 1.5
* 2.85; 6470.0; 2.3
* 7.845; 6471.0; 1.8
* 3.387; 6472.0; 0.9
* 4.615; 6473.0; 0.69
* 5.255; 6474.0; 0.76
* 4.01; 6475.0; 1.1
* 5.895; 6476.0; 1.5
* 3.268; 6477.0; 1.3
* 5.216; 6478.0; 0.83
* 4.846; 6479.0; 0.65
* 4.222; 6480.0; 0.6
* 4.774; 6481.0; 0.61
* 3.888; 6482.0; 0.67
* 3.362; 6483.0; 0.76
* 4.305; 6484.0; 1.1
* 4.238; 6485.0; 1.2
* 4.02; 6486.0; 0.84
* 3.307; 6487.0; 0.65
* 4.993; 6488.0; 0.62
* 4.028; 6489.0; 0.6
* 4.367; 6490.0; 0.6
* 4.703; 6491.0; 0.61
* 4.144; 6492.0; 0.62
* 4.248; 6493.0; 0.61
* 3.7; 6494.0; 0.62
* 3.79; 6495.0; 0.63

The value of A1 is 3.8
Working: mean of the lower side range 5.11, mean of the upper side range 4.8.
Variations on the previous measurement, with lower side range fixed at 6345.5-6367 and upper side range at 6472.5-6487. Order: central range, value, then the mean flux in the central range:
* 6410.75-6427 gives -0.8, 4.65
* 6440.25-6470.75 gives -0.4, 4.47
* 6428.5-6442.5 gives 0.6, 4.24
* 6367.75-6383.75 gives -0.6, 4.64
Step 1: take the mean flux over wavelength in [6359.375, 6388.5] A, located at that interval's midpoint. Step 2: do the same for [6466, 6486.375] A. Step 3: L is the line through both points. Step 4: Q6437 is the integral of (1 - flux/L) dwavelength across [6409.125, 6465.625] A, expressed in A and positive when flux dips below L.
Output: 1.7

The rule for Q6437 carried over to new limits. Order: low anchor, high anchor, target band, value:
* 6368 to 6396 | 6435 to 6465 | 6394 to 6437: -1.2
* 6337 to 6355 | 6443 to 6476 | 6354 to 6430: -4.5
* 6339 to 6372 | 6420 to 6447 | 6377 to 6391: 1.0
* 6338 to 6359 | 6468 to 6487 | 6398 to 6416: -1.6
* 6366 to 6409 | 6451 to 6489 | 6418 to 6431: 0.5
